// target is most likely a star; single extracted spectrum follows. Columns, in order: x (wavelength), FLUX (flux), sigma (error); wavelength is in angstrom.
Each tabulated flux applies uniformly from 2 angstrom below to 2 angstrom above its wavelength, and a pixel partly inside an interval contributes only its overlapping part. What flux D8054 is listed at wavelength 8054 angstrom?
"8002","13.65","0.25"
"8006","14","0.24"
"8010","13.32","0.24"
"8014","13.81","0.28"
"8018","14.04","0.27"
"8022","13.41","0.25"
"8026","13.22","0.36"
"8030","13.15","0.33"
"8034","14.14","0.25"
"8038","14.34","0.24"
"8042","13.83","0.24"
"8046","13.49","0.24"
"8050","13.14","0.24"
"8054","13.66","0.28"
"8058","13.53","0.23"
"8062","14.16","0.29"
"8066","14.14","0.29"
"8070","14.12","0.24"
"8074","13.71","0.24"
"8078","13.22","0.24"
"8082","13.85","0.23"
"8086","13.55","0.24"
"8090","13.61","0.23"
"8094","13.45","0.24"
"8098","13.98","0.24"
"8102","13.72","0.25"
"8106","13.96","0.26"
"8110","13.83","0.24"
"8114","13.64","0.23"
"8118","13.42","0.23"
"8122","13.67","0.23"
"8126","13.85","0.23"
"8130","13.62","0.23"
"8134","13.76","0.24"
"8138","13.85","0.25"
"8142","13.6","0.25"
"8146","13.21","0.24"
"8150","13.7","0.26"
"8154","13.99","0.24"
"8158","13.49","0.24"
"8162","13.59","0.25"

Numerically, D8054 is 13.66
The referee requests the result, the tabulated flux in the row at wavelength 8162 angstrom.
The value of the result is 13.59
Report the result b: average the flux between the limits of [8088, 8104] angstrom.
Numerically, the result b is 13.7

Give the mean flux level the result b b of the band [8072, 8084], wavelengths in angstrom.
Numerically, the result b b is 13.6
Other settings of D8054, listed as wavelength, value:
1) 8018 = 14.04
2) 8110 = 13.83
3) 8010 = 13.32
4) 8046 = 13.49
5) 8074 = 13.71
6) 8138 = 13.85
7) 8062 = 14.16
